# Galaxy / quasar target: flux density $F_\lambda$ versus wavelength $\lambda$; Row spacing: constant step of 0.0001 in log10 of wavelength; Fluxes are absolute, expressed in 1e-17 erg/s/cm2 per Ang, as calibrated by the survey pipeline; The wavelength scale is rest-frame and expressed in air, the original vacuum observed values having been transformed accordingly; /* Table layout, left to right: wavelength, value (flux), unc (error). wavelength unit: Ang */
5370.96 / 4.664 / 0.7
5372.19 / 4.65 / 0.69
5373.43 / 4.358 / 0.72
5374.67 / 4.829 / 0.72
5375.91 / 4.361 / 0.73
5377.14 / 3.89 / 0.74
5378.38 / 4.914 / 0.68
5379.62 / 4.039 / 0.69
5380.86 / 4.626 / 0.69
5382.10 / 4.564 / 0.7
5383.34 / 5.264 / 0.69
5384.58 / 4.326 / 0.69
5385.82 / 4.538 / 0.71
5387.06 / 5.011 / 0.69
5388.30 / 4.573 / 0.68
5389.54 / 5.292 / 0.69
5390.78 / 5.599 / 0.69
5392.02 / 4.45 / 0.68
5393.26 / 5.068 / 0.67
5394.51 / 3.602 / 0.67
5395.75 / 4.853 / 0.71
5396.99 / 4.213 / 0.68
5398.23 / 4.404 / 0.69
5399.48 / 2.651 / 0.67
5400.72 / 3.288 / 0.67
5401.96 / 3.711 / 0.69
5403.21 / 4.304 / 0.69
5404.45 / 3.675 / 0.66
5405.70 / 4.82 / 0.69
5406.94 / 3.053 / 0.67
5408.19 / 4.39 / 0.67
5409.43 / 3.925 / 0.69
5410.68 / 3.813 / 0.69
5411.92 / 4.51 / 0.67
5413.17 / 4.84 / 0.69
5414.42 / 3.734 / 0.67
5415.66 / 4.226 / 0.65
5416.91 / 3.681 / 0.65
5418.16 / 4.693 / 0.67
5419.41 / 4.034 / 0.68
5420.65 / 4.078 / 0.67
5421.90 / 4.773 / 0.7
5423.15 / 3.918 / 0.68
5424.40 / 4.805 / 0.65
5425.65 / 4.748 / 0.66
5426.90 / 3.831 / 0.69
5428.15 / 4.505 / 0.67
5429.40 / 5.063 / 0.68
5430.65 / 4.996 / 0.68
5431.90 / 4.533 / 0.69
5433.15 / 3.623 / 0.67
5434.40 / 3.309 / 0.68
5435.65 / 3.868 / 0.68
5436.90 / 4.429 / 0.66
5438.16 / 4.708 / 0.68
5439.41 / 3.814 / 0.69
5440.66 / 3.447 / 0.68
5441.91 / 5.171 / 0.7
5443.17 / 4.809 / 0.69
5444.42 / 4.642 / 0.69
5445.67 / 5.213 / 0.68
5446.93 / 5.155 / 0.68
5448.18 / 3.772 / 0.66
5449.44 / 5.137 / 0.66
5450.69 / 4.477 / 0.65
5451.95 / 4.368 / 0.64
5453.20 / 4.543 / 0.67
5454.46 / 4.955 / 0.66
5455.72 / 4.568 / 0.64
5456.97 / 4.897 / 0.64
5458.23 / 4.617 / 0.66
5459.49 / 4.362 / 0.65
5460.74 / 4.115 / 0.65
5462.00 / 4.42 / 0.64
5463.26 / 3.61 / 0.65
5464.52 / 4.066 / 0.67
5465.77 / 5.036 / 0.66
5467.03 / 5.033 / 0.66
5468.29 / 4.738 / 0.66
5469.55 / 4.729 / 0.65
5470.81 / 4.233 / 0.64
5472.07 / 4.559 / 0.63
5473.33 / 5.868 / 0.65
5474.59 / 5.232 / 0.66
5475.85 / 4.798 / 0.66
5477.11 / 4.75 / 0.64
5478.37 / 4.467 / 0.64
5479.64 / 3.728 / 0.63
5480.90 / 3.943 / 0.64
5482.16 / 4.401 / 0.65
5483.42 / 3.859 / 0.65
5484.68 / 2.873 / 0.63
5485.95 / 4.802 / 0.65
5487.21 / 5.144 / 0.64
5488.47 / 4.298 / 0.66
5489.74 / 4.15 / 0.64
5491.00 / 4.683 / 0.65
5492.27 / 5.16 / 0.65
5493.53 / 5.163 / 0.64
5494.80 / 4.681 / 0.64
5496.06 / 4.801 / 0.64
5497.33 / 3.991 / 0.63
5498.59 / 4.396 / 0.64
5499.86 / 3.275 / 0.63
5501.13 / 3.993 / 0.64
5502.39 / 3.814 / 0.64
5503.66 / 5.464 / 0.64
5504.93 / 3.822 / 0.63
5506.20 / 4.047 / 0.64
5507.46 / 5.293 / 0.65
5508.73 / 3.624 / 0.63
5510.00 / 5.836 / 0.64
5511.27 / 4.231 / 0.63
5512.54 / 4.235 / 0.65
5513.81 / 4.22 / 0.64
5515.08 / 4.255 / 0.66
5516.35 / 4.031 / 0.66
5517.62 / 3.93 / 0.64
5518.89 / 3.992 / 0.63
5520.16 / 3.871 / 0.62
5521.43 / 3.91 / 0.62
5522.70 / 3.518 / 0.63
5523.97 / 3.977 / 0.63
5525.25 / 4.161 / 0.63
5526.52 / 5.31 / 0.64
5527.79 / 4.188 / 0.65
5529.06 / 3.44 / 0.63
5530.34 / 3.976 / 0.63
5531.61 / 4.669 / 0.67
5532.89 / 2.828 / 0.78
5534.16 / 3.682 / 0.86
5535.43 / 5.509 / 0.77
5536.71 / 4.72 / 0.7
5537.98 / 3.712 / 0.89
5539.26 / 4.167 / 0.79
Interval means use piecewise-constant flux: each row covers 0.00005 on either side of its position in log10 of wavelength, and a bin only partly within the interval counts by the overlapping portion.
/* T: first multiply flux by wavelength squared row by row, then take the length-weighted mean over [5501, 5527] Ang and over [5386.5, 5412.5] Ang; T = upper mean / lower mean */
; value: 1.0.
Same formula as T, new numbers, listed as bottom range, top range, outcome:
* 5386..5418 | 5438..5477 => 1.11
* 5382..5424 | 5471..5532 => 1.05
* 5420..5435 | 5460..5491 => 1.04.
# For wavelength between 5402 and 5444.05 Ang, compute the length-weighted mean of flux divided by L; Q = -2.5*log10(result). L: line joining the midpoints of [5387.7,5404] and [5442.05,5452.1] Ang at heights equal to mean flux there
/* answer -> 0.07 mag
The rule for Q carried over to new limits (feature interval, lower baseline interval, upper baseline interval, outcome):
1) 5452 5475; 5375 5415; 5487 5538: -0.08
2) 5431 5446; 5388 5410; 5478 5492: -0.02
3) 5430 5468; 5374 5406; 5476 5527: -0.03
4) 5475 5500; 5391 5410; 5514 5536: -0.08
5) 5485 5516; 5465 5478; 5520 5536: 0.00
